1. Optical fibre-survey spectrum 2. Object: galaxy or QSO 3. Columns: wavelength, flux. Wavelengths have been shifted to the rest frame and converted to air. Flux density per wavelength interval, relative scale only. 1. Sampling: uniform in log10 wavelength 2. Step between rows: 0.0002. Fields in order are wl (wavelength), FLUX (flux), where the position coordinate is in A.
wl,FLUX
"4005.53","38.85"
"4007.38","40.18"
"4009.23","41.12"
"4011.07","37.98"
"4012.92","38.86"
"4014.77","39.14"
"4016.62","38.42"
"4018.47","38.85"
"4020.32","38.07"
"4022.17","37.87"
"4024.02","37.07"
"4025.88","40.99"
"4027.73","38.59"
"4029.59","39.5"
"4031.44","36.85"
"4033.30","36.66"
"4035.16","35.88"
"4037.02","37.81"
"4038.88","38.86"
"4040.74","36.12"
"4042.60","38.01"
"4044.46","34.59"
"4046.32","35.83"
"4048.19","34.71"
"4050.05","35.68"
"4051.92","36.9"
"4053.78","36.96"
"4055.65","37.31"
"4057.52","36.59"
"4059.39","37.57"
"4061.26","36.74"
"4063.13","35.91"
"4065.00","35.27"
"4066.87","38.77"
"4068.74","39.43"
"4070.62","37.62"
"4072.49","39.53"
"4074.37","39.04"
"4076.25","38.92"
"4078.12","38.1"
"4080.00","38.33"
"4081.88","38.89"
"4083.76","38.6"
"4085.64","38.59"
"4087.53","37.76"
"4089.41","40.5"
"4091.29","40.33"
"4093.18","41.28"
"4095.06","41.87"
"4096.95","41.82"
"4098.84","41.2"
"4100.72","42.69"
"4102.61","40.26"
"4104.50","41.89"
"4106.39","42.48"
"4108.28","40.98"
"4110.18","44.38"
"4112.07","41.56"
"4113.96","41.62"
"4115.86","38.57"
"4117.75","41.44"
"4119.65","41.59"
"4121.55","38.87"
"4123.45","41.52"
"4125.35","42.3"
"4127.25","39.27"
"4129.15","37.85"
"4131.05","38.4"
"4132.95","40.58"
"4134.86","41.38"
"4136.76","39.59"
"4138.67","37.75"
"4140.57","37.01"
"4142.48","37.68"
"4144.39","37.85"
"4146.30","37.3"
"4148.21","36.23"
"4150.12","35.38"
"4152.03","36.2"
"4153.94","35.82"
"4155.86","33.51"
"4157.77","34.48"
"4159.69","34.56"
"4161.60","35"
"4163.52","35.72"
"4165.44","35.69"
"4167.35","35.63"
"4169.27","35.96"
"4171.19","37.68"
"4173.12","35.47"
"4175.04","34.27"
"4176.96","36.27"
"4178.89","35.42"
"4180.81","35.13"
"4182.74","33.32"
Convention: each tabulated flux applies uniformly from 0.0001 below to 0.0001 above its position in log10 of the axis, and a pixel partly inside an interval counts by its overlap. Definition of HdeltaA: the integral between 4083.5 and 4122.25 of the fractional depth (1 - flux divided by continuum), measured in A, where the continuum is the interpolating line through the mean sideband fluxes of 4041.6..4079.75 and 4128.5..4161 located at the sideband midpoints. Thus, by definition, -3.9 A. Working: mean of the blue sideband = 37.2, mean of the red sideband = 37.1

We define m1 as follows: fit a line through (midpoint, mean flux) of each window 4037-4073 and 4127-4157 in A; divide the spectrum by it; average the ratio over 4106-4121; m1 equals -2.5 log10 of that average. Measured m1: -0.11 mag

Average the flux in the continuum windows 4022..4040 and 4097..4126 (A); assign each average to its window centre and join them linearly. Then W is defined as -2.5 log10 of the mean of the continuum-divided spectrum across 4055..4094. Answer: 0.04 mag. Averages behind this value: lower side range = 38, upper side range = 41.4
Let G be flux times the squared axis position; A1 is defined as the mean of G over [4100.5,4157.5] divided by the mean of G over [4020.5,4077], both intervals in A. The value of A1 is 1.1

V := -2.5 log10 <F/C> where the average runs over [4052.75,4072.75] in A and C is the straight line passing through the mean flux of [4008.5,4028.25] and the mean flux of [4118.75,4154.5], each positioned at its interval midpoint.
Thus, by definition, 0.039 mag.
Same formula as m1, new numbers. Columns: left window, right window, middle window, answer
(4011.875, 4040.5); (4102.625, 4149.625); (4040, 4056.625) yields 0.067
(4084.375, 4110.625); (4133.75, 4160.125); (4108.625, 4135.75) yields -0.047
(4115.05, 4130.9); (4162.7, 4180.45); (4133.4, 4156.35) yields 0.026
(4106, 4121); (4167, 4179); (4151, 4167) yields 0.060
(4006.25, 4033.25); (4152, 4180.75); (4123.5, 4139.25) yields -0.102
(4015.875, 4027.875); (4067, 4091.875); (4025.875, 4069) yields 0.048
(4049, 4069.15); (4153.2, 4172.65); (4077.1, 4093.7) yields -0.073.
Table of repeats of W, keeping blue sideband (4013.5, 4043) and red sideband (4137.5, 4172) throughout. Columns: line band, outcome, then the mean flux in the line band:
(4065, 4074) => -0.03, 38.5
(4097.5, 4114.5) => -0.14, 41.9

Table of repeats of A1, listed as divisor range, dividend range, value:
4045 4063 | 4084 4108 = 1.14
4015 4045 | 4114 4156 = 1.07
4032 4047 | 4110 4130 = 1.15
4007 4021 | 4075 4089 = 1.02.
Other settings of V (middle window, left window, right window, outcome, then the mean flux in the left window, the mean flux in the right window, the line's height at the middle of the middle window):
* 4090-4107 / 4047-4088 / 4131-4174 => -0.12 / 37.6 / 36.7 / 37.3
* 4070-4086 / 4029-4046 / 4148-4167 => -0.06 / 37.1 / 35.2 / 36.4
